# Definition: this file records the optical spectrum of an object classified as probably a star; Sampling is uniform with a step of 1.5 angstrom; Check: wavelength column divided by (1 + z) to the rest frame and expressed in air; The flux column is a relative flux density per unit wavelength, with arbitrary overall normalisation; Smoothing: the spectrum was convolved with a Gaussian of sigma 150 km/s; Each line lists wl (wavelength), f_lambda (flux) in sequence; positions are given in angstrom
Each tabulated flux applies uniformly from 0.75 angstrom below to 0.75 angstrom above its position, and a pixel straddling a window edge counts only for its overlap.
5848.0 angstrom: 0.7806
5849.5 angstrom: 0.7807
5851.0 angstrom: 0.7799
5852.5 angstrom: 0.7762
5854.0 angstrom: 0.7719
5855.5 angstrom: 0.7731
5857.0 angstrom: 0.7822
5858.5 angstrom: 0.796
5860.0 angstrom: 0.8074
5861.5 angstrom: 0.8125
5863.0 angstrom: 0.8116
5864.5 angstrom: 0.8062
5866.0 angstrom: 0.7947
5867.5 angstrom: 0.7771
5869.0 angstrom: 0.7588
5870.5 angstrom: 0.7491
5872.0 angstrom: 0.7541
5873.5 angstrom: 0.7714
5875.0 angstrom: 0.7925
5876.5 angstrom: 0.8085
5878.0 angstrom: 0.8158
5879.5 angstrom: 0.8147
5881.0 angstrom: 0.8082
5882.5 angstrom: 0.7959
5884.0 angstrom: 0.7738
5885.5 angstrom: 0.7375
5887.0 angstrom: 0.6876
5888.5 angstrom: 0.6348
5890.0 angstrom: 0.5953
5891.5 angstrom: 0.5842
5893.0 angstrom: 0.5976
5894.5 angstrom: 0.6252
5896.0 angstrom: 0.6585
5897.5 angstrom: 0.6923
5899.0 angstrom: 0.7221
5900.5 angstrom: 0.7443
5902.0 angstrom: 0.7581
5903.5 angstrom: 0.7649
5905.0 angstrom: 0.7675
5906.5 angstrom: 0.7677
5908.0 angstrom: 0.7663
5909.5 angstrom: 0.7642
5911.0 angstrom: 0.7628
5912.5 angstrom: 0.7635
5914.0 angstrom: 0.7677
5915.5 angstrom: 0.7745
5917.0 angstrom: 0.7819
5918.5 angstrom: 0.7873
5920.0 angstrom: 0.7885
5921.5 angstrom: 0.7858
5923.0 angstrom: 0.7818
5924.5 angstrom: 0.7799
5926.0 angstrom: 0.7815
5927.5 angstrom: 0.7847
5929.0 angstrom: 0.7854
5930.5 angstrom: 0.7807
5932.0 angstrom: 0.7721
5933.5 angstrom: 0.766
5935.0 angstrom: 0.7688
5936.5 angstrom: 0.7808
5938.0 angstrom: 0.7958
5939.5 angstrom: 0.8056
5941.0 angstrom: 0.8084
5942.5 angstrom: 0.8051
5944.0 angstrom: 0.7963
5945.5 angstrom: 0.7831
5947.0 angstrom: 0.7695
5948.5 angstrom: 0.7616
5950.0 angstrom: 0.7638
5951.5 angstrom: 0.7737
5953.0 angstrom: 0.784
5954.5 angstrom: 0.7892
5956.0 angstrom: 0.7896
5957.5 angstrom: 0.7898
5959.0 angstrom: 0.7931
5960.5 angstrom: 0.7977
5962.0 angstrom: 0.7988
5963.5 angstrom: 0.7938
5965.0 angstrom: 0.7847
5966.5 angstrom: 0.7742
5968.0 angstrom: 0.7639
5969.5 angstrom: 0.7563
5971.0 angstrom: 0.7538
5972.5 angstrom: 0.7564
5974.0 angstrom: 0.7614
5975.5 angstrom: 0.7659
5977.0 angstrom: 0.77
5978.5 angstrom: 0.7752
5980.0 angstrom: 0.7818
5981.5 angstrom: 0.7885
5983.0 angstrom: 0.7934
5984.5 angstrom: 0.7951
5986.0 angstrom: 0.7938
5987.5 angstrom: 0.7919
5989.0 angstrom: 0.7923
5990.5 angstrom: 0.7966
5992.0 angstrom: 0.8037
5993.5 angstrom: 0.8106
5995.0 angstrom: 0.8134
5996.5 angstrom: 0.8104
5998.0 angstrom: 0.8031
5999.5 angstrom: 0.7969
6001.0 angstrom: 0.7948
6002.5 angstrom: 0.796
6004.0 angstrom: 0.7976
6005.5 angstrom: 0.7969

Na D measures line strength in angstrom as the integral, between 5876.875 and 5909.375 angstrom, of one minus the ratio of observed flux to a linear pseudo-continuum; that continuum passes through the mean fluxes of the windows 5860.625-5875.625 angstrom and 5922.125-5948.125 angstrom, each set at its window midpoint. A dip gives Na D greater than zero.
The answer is 2.6 angstrom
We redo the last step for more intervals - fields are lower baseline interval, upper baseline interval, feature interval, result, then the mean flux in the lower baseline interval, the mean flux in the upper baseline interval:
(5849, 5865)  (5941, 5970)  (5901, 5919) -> 0.42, 0.791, 0.783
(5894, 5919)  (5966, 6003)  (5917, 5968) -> -1.36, 0.746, 0.786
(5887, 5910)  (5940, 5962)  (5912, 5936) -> -1.26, 0.695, 0.787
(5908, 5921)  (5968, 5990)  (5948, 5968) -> -0.21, 0.774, 0.777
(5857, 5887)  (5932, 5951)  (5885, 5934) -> 2.99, 0.786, 0.783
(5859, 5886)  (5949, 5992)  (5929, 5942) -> -0.02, 0.789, 0.781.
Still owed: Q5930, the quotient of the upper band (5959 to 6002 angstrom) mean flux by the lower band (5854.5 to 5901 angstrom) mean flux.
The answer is 1.06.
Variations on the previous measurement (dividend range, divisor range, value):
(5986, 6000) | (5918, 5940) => 1.02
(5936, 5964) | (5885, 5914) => 1.12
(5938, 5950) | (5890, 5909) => 1.13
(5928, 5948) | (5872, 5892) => 1.06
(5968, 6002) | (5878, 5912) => 1.09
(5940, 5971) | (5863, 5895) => 1.06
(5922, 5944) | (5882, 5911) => 1.11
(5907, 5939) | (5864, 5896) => 1.06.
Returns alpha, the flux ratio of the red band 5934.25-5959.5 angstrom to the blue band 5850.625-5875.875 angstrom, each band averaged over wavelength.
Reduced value 1.00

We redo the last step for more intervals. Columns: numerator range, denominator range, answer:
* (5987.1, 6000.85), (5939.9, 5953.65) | 1.02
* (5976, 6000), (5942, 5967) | 1.01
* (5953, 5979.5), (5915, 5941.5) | 0.99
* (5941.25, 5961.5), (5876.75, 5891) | 1.06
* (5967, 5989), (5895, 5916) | 1.04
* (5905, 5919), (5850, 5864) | 0.97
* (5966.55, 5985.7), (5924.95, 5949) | 0.98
